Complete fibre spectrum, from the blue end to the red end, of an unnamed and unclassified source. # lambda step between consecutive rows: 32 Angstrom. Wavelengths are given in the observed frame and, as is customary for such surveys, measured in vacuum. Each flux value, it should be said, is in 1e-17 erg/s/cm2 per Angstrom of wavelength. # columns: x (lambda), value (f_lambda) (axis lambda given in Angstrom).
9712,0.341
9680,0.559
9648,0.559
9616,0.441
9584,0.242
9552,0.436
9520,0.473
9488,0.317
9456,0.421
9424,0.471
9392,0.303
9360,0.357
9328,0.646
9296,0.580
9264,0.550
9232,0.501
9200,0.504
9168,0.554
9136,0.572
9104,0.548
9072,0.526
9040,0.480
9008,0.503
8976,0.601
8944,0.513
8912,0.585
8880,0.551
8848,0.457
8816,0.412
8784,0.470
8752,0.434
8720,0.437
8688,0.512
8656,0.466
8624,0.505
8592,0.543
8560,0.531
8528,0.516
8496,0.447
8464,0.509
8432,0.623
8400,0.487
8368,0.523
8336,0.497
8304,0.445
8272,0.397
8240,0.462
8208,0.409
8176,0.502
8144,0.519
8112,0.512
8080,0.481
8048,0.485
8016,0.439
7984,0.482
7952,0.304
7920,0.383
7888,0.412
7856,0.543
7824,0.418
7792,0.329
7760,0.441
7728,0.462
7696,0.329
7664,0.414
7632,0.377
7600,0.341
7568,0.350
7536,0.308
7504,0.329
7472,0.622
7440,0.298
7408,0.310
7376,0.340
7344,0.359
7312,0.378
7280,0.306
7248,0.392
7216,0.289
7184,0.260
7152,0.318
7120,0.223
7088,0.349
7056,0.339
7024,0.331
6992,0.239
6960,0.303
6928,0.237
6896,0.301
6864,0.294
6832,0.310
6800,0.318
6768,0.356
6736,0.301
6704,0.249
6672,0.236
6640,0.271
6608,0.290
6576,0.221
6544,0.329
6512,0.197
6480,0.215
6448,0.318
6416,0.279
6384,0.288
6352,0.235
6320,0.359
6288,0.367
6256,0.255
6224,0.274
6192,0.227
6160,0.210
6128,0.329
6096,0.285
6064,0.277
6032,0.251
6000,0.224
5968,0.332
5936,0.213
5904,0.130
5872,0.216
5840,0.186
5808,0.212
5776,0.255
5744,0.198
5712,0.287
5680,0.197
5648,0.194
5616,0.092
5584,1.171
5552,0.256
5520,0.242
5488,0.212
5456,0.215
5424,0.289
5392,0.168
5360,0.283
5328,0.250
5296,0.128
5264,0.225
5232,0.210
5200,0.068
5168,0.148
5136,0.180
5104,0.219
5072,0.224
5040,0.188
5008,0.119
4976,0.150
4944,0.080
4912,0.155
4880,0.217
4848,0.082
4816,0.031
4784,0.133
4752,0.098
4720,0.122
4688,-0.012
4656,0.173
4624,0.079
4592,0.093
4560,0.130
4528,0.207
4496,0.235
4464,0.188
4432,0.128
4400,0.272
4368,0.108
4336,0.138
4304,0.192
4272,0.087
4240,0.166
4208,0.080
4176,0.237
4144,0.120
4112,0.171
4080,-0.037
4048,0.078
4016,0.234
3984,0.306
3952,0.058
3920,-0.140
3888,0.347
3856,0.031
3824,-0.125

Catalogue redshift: 1.00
